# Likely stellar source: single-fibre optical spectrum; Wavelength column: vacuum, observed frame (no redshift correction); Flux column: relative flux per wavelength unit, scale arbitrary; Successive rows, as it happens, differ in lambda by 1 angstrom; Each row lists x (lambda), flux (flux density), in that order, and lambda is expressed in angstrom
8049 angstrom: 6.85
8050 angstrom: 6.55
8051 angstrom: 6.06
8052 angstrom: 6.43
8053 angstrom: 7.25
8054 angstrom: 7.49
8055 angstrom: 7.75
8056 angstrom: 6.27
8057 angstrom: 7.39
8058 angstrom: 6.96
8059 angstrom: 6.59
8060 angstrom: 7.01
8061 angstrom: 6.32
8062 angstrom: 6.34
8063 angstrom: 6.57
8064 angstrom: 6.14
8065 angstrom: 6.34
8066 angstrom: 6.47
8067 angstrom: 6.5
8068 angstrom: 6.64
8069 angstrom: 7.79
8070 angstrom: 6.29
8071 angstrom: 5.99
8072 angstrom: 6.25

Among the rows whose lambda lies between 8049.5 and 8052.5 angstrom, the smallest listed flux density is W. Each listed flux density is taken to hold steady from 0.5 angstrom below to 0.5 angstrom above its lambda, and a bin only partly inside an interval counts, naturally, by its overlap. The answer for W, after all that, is 6.06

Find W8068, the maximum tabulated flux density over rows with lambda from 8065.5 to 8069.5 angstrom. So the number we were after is 7.79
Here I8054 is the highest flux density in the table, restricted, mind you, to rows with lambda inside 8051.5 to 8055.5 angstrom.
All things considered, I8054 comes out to 7.75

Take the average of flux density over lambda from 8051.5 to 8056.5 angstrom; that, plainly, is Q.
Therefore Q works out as 7.04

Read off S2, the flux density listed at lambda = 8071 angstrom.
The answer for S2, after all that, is 5.99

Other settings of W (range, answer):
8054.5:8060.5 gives 6.27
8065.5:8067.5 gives 6.47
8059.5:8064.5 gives 6.14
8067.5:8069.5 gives 6.64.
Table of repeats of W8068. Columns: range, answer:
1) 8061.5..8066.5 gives 6.57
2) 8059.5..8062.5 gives 7.01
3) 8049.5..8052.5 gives 6.55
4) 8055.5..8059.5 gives 7.39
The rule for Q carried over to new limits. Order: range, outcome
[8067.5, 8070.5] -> 6.91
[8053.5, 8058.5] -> 7.17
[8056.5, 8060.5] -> 6.99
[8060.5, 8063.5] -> 6.41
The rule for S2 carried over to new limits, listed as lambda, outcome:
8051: 6.06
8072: 6.25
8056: 6.27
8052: 6.43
